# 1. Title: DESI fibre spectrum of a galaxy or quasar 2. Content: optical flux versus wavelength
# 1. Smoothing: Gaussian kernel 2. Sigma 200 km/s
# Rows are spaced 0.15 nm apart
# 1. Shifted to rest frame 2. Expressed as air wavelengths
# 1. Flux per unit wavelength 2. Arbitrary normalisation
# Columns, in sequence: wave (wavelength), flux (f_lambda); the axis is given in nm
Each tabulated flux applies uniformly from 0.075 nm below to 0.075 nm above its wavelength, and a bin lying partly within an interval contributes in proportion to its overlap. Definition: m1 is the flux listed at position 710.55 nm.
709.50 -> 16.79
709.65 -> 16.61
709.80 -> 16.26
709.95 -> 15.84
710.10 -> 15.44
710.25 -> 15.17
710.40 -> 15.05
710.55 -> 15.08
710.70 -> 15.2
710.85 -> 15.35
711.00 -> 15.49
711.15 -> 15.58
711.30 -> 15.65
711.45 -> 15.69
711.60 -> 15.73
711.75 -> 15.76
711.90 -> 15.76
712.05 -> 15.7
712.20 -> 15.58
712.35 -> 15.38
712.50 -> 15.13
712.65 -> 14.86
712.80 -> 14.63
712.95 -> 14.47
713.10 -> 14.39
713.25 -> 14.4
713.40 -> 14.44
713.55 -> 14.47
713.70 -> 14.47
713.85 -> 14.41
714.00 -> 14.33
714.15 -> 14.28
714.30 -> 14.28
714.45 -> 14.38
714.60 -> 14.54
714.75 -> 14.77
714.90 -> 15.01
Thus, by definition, 15.08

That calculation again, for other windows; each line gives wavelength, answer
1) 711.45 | 15.69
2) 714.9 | 15.01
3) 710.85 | 15.35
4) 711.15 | 15.58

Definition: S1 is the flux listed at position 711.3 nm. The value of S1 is 15.65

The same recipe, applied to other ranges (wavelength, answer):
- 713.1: 14.39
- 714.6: 14.54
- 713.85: 14.41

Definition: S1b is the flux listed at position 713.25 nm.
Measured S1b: 14.4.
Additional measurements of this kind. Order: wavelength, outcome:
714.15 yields 14.28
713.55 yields 14.47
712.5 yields 15.13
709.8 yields 16.26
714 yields 14.33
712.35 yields 15.38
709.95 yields 15.84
